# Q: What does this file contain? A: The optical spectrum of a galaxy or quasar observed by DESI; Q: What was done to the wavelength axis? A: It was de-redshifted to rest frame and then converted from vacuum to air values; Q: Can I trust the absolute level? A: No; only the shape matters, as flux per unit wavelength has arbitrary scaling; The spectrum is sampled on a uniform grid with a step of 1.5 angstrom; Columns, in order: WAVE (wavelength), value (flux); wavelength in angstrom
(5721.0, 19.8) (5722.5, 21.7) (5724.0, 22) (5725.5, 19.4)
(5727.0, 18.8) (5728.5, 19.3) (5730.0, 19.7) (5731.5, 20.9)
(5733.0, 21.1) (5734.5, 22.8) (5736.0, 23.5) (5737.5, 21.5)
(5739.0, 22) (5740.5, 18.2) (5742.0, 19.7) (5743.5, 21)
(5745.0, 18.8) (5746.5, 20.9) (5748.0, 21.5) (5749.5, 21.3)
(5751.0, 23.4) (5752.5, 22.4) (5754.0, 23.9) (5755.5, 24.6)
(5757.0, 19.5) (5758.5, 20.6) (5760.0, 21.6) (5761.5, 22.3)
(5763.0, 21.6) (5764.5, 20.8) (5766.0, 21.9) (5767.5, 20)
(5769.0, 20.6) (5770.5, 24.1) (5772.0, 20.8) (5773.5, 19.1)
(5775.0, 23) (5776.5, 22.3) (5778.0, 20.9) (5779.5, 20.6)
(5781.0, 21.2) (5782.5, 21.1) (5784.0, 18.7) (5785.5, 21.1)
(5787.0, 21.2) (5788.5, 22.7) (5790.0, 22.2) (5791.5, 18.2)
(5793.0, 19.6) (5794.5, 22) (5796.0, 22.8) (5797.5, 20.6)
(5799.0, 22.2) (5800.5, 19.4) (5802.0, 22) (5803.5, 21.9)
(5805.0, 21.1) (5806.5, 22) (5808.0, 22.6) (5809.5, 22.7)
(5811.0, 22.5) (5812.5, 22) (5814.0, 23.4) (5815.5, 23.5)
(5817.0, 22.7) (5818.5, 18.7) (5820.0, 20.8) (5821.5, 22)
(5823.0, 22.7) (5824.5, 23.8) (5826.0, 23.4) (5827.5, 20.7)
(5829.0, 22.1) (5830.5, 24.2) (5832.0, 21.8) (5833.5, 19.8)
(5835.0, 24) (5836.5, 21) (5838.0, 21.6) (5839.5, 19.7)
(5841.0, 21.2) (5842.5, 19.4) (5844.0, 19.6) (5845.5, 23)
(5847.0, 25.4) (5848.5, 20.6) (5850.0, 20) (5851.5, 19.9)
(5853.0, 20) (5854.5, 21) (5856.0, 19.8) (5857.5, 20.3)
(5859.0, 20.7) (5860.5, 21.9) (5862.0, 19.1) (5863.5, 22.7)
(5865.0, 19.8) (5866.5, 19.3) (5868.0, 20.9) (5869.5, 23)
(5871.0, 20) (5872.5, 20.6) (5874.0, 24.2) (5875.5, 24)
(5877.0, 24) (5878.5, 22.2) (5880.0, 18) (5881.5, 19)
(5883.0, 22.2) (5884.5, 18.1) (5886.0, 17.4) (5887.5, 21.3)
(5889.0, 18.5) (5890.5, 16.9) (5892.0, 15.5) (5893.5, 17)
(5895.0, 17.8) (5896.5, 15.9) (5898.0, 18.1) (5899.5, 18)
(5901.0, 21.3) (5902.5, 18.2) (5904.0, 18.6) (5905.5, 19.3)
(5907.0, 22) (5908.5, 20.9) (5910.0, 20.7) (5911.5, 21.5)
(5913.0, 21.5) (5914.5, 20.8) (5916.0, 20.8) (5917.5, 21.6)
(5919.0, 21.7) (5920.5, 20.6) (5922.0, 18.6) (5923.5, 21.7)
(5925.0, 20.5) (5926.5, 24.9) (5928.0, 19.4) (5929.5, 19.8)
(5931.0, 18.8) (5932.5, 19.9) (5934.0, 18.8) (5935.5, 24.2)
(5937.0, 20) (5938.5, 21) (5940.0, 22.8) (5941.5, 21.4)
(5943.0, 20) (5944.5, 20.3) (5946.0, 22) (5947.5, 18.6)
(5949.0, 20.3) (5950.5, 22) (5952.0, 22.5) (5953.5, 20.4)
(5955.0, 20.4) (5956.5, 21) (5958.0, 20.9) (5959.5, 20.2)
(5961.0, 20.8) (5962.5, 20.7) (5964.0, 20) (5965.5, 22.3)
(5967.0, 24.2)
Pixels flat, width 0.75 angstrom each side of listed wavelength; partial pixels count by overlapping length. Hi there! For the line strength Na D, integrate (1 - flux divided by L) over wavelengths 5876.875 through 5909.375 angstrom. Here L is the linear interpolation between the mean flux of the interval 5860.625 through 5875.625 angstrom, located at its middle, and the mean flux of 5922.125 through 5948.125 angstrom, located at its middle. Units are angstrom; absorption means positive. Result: 3.2 angstrom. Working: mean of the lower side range 21.3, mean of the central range 19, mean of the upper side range 20.8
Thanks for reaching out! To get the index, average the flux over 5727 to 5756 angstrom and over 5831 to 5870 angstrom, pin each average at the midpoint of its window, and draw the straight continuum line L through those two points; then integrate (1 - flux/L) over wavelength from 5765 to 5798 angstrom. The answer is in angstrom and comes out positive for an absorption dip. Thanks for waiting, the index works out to 0.1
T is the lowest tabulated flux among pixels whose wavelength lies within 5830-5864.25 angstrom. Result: 19.1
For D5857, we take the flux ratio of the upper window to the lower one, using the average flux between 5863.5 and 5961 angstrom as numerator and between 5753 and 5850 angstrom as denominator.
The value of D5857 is 0.94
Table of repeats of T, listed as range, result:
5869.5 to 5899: 15.5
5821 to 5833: 20.7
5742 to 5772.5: 18.8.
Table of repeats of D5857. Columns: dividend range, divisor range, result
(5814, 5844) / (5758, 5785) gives 1.03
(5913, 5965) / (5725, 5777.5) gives 0.98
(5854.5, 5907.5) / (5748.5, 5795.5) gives 0.93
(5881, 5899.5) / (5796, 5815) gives 0.83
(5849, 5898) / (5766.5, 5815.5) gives 0.93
